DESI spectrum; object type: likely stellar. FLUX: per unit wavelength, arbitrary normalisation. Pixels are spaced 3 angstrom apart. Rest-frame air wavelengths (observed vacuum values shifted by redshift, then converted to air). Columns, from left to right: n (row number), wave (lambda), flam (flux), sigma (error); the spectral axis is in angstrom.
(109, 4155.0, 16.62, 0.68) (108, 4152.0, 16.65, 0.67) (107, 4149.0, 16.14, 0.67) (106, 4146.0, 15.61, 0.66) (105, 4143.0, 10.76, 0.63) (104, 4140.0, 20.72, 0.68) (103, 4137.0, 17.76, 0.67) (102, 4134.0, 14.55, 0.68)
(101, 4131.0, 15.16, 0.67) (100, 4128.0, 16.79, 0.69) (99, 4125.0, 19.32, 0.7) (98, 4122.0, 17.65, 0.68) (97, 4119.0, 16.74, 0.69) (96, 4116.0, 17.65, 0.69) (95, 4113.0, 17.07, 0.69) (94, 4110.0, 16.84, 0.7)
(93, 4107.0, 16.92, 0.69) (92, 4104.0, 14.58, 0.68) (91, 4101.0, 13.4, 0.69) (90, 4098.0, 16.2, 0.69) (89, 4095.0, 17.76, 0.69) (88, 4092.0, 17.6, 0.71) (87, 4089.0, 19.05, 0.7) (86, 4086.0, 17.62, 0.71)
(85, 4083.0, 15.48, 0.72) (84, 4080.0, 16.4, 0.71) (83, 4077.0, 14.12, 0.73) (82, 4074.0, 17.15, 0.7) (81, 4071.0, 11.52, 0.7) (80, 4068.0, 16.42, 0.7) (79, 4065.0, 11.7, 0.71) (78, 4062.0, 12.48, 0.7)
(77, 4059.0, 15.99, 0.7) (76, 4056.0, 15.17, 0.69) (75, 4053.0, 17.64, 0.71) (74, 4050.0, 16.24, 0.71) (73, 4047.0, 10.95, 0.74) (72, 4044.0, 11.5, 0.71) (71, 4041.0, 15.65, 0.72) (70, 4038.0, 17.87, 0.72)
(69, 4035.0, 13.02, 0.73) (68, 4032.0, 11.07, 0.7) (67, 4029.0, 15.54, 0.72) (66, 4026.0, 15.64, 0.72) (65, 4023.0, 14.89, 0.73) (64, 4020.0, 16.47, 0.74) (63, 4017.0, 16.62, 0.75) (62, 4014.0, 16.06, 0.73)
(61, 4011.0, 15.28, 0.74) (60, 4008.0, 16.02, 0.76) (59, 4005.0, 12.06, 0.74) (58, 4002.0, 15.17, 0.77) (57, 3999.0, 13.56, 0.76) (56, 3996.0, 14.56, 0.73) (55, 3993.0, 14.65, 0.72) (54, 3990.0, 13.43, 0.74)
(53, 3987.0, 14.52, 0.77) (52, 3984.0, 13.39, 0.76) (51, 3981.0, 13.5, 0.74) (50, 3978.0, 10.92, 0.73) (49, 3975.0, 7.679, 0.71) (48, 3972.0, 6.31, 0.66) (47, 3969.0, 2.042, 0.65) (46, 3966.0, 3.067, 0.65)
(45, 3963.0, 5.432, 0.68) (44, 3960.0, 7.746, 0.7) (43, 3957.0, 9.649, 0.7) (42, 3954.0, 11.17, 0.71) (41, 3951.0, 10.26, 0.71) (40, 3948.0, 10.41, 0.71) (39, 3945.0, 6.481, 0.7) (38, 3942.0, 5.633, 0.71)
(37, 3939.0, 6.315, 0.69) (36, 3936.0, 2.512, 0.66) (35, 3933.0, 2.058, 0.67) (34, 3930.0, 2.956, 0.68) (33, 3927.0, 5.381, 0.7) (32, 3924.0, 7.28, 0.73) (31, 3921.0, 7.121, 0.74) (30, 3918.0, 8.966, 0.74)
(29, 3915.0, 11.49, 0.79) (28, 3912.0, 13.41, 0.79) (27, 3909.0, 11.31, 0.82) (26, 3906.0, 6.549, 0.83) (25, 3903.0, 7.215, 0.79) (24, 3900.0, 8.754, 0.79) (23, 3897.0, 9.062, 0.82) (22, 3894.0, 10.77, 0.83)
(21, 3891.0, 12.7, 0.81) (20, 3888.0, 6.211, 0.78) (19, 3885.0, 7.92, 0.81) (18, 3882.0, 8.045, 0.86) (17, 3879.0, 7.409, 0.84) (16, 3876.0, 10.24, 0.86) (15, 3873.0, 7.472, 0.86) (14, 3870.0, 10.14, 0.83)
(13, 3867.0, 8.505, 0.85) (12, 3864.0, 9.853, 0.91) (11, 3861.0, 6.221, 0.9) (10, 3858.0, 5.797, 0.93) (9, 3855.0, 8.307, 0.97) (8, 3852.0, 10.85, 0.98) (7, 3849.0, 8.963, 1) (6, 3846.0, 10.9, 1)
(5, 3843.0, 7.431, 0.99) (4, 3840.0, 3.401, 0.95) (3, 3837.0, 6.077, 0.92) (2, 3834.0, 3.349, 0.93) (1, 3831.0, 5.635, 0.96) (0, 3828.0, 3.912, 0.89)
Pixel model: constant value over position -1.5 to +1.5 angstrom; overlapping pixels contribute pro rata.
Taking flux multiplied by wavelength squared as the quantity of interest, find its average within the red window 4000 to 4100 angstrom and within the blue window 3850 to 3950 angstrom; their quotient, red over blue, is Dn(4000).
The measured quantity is 2.05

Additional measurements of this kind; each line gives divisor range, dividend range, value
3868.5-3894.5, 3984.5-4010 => 1.69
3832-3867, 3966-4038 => 1.91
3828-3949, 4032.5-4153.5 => 2.28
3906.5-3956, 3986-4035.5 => 1.99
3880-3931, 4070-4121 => 2.09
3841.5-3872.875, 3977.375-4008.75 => 1.71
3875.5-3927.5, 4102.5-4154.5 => 2.07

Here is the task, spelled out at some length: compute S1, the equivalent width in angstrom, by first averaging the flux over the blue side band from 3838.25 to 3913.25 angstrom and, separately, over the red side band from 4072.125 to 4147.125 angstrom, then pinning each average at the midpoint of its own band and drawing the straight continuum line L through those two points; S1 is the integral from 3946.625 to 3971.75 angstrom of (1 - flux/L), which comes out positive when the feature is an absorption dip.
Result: 8.8 angstrom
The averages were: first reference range 8.67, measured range 7.4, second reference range 16.5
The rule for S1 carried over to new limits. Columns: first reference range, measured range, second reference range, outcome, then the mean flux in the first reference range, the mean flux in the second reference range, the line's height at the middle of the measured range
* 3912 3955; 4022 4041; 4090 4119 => -3.4 angstrom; 7.18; 16.5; 12.5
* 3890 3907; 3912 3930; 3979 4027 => 3.8 angstrom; 9.15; 14.7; 10.3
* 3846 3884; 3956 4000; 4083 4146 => 8.4 angstrom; 8.57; 16.7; 12.2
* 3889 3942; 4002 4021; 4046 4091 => -4.4 angstrom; 7.79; 15.3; 12.5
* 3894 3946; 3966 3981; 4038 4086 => 4.7 angstrom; 7.32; 14.8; 10.1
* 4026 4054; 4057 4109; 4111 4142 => 0.8 angstrom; 14.4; 17.2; 15.8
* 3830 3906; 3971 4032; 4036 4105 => -4.4 angstrom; 8.04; 15.3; 12.8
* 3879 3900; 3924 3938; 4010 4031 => 9.2 angstrom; 8.97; 15.7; 11.1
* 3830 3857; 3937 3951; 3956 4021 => 4.0 angstrom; 7.22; 11.7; 10.3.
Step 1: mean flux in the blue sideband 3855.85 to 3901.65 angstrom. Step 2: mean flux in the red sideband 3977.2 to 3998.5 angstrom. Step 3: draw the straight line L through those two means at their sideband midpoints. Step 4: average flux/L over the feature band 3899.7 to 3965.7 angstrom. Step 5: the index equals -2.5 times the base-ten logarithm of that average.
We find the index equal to 0.41 mag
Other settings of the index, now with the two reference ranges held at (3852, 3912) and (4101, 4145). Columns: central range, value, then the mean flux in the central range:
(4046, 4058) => -0.074 mag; 15.2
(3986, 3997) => -0.165 mag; 14.3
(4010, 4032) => -0.173 mag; 15.5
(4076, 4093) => -0.102 mag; 16.8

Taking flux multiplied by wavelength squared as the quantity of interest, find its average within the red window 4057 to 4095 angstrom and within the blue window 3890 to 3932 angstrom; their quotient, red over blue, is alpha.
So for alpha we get 1.95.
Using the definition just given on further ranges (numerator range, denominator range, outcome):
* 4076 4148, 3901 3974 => 2.53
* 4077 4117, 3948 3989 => 1.96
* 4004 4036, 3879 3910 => 1.81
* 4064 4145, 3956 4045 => 1.37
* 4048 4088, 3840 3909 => 1.96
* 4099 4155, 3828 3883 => 2.47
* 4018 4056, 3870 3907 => 1.84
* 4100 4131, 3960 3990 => 2.04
